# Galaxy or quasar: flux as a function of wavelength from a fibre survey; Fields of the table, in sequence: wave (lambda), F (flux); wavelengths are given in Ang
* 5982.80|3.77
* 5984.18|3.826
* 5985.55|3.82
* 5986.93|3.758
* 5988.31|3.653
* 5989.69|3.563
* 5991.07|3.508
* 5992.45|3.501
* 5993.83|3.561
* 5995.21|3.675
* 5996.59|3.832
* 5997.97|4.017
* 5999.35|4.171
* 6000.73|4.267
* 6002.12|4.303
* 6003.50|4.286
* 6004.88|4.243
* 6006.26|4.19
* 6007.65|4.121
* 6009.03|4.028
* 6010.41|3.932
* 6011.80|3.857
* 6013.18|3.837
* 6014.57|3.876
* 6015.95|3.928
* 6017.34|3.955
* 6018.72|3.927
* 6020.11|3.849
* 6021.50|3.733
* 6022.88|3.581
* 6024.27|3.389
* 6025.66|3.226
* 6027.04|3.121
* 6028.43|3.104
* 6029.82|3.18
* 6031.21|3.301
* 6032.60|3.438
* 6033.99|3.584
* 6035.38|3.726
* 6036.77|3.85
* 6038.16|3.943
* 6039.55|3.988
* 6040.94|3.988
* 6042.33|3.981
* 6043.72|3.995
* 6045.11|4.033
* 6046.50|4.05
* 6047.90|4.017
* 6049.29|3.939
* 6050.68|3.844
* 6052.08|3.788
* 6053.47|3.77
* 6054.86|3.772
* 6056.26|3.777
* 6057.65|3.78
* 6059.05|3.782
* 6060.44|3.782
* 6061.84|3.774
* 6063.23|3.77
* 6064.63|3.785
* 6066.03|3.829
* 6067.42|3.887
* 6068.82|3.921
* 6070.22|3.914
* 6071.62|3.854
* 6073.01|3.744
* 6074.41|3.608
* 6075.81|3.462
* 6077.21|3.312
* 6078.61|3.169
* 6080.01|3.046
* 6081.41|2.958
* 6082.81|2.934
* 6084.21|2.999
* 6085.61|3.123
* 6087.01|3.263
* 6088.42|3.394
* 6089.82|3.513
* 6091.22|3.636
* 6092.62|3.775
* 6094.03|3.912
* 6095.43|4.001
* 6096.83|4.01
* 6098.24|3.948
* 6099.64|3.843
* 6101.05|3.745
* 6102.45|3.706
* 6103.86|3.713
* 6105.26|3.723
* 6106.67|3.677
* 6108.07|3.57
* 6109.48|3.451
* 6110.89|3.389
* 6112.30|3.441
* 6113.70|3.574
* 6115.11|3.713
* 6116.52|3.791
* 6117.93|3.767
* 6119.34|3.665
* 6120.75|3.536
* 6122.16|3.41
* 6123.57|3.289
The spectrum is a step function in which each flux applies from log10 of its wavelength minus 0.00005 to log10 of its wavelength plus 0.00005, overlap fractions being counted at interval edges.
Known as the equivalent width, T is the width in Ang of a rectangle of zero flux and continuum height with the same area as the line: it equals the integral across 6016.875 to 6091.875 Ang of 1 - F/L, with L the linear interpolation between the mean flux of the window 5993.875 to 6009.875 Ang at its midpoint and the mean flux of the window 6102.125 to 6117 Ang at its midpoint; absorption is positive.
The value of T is 4.29 Ang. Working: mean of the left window 4.08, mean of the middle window 3.63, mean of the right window 3.61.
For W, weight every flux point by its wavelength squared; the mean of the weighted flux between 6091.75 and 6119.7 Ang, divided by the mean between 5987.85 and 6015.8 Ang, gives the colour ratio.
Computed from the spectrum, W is 1.0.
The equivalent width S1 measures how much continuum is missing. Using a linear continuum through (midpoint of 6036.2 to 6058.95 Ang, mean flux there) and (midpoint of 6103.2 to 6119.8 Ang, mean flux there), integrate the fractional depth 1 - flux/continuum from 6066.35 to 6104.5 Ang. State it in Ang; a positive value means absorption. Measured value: 1.67 Ang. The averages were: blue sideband 3.9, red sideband 3.62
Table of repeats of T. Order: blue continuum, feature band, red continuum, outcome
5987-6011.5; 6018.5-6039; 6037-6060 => 2.03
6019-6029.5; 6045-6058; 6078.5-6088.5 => -2.36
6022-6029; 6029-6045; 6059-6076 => -1.36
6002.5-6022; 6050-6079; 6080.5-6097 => -0.98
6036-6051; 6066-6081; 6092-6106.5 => 1.17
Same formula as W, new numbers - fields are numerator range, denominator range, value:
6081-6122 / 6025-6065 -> 0.98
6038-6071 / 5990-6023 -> 1.00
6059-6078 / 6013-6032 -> 1.07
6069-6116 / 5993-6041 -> 0.96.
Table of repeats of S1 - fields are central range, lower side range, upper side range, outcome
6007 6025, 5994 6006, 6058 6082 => 0.60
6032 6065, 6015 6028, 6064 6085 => -2.61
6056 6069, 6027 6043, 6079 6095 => -1.27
